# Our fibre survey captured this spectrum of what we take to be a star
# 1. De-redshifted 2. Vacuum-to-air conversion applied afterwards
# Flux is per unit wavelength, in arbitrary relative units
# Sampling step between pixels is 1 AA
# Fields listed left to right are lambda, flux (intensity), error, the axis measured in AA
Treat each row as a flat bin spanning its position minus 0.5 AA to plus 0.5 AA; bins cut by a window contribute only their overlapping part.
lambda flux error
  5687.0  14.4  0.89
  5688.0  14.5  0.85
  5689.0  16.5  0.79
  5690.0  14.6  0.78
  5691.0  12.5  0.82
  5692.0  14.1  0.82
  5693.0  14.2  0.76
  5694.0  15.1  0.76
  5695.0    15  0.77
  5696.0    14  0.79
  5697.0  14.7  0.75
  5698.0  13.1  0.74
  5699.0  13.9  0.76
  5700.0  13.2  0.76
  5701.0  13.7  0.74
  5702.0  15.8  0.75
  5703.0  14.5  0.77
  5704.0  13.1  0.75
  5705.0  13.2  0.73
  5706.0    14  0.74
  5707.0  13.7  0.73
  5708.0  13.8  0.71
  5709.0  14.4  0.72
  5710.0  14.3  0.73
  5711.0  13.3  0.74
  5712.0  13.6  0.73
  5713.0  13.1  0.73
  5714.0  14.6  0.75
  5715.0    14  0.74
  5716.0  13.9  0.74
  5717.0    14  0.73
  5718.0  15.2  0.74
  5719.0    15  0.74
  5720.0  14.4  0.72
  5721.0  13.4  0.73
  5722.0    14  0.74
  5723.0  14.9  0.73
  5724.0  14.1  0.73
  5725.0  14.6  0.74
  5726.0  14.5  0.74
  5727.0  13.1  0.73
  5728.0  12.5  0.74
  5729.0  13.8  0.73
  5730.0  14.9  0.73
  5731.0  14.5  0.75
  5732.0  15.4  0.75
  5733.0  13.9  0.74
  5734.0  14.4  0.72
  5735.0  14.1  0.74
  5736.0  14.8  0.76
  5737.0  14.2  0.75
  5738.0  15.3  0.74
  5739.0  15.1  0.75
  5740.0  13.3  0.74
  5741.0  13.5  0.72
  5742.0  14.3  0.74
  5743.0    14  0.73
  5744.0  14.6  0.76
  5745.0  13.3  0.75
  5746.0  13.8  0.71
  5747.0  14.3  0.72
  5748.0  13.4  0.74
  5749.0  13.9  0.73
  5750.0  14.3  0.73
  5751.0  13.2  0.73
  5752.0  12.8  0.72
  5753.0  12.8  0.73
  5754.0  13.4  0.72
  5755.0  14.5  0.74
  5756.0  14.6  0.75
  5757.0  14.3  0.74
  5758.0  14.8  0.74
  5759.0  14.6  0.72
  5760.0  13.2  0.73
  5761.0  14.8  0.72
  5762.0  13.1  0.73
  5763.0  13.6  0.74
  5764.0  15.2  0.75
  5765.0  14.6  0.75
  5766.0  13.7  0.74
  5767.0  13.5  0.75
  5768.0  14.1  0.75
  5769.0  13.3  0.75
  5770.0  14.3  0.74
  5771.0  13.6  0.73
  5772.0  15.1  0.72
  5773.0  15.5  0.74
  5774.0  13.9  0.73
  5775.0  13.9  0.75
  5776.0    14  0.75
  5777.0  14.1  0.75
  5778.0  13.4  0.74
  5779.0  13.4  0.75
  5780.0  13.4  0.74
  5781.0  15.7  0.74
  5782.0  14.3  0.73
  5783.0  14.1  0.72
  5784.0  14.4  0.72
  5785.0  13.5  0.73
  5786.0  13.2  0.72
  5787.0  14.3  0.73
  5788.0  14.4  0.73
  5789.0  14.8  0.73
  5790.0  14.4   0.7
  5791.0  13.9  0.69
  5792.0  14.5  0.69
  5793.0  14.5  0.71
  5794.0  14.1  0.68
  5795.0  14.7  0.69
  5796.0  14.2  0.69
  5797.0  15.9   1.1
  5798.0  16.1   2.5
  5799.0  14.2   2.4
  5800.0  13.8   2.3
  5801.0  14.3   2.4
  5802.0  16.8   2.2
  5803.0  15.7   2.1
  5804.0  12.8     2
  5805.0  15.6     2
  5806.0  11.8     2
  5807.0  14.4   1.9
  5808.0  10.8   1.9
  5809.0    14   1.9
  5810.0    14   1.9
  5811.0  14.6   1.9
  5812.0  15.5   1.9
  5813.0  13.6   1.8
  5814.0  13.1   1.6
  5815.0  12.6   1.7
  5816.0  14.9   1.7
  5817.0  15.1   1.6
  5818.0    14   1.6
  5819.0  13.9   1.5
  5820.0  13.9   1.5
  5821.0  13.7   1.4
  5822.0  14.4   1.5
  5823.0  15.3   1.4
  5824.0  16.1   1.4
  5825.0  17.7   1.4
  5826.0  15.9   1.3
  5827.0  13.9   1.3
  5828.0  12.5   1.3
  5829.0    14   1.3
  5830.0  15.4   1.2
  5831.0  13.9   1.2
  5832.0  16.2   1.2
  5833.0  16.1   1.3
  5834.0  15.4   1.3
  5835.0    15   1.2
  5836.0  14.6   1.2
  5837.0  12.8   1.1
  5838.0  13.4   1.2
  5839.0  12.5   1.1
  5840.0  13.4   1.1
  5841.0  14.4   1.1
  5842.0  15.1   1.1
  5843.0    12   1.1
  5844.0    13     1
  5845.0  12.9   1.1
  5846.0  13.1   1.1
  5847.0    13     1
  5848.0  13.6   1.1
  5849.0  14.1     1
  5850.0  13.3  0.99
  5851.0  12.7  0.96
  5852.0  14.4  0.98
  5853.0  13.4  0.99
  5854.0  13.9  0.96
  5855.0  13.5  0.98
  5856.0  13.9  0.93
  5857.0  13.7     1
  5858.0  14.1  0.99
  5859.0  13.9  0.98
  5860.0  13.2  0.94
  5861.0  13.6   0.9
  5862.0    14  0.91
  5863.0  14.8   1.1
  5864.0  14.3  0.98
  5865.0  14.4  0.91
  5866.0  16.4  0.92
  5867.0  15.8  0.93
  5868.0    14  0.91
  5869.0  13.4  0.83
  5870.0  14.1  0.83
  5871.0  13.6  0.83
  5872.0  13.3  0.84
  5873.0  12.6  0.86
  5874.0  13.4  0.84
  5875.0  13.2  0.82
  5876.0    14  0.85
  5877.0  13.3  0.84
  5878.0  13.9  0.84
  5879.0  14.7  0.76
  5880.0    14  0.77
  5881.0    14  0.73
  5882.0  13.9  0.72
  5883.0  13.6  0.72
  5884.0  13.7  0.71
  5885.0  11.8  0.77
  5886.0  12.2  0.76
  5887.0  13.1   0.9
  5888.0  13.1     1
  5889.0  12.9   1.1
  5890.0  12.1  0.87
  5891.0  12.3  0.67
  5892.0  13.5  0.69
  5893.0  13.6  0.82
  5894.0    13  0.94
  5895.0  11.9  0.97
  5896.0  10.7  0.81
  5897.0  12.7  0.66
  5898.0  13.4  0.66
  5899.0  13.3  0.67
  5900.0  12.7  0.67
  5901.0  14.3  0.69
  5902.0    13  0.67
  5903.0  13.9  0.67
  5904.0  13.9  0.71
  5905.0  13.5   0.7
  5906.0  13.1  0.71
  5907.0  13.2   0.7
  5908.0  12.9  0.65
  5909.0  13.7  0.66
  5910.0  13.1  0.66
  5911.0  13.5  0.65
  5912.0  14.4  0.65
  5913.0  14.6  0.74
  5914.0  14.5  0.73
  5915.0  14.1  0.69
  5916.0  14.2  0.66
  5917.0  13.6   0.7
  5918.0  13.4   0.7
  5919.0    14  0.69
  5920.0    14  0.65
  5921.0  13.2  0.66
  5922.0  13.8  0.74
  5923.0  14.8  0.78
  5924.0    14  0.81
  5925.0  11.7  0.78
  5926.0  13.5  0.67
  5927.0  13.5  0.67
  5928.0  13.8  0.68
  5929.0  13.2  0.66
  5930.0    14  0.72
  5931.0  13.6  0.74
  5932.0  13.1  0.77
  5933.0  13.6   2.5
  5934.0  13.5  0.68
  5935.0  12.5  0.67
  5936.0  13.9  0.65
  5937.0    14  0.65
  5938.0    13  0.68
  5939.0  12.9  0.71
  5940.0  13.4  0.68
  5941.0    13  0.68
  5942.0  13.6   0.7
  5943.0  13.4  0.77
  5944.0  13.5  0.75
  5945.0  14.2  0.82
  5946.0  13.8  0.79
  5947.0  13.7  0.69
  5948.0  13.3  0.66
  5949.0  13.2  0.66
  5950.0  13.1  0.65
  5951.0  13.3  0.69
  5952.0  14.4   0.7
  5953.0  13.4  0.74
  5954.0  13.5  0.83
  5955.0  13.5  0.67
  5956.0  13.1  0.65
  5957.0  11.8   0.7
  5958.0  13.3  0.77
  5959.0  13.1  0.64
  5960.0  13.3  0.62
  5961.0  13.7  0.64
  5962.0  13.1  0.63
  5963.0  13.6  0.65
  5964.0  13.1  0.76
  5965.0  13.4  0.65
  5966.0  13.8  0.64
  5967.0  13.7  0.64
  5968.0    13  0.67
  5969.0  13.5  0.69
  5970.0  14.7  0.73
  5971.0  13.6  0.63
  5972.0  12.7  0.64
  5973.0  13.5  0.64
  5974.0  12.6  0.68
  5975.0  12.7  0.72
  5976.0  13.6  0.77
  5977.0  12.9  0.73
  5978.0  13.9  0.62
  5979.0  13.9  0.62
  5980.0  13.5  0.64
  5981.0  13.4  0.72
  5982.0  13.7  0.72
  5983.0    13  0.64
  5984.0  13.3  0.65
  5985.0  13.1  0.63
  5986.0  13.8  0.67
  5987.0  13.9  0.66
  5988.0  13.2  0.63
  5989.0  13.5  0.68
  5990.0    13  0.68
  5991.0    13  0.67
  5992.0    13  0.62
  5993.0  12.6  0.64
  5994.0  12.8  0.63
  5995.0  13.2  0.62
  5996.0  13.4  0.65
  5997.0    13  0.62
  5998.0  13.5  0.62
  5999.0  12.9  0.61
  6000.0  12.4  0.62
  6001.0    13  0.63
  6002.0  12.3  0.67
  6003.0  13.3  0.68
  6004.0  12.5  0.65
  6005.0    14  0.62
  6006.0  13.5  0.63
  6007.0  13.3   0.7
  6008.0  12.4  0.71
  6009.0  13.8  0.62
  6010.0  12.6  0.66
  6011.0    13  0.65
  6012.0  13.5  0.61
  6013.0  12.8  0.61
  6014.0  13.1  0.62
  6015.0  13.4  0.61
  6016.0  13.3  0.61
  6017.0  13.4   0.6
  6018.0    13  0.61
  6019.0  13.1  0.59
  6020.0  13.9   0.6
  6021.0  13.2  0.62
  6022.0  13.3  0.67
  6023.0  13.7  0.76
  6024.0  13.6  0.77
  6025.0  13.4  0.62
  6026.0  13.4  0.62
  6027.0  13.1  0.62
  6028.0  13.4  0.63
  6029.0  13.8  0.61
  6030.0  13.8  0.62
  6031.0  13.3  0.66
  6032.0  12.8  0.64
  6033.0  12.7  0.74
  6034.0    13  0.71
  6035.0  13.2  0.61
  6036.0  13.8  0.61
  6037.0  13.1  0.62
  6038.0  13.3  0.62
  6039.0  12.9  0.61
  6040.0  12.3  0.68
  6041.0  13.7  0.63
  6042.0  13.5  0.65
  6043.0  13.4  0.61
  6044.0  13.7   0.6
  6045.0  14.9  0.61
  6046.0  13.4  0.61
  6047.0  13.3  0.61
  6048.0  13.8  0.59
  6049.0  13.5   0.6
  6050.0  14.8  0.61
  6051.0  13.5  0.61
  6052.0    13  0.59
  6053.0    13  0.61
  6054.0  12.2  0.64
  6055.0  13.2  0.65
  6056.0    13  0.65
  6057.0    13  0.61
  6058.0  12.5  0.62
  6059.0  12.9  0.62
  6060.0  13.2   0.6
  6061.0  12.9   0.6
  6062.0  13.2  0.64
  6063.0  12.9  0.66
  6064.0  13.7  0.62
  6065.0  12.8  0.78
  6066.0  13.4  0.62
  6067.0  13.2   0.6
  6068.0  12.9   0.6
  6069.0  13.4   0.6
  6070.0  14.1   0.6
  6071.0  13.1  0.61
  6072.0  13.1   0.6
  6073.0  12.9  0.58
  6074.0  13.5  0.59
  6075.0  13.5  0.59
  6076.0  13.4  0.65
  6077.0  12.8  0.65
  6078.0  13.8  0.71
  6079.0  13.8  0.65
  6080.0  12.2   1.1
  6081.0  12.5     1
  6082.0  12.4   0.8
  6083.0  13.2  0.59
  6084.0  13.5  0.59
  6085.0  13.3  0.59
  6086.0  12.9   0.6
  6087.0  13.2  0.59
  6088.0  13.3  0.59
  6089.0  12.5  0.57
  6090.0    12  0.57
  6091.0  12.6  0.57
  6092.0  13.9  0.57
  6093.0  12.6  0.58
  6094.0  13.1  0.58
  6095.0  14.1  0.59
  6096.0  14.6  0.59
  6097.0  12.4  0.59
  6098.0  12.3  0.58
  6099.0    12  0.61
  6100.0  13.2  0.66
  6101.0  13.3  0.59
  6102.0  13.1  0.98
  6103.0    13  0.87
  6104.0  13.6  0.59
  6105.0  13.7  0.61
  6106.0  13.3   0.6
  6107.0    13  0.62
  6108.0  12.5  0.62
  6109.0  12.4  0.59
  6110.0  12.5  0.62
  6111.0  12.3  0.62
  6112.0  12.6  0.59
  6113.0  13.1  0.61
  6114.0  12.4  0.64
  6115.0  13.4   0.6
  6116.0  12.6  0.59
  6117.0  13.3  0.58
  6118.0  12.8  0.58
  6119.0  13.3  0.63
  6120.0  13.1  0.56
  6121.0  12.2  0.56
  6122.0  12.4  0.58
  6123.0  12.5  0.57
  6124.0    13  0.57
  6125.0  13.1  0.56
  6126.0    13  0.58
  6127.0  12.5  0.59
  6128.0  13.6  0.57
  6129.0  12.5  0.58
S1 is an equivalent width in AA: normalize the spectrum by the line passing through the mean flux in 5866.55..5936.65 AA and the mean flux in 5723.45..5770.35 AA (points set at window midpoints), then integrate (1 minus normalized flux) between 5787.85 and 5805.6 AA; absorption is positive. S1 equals -1.1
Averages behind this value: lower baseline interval 14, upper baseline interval 13.4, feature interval 14.7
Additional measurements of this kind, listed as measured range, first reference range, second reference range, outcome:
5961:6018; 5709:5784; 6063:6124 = 0.42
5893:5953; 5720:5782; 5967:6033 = 0.23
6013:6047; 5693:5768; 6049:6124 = -0.38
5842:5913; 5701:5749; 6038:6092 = 1.14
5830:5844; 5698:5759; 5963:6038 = -0.48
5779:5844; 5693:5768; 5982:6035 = -2.34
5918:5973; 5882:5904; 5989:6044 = -1.71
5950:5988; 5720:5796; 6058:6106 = 0.23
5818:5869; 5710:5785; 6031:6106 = -1.27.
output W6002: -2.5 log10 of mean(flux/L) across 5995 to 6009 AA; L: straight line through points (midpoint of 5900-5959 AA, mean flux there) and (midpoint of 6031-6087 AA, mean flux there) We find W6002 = 0.023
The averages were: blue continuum 13.5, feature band 13.1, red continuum 13.2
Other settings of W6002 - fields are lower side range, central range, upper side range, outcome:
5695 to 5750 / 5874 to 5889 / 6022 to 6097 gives 0.02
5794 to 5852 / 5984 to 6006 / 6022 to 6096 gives 0.03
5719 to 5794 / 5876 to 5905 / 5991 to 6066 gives 0.04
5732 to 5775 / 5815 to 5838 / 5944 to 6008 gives -0.07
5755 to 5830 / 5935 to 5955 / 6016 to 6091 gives 0.01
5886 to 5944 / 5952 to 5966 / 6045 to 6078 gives 0.00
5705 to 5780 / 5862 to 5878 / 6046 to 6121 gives -0.03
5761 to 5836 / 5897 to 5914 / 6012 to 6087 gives 0.03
